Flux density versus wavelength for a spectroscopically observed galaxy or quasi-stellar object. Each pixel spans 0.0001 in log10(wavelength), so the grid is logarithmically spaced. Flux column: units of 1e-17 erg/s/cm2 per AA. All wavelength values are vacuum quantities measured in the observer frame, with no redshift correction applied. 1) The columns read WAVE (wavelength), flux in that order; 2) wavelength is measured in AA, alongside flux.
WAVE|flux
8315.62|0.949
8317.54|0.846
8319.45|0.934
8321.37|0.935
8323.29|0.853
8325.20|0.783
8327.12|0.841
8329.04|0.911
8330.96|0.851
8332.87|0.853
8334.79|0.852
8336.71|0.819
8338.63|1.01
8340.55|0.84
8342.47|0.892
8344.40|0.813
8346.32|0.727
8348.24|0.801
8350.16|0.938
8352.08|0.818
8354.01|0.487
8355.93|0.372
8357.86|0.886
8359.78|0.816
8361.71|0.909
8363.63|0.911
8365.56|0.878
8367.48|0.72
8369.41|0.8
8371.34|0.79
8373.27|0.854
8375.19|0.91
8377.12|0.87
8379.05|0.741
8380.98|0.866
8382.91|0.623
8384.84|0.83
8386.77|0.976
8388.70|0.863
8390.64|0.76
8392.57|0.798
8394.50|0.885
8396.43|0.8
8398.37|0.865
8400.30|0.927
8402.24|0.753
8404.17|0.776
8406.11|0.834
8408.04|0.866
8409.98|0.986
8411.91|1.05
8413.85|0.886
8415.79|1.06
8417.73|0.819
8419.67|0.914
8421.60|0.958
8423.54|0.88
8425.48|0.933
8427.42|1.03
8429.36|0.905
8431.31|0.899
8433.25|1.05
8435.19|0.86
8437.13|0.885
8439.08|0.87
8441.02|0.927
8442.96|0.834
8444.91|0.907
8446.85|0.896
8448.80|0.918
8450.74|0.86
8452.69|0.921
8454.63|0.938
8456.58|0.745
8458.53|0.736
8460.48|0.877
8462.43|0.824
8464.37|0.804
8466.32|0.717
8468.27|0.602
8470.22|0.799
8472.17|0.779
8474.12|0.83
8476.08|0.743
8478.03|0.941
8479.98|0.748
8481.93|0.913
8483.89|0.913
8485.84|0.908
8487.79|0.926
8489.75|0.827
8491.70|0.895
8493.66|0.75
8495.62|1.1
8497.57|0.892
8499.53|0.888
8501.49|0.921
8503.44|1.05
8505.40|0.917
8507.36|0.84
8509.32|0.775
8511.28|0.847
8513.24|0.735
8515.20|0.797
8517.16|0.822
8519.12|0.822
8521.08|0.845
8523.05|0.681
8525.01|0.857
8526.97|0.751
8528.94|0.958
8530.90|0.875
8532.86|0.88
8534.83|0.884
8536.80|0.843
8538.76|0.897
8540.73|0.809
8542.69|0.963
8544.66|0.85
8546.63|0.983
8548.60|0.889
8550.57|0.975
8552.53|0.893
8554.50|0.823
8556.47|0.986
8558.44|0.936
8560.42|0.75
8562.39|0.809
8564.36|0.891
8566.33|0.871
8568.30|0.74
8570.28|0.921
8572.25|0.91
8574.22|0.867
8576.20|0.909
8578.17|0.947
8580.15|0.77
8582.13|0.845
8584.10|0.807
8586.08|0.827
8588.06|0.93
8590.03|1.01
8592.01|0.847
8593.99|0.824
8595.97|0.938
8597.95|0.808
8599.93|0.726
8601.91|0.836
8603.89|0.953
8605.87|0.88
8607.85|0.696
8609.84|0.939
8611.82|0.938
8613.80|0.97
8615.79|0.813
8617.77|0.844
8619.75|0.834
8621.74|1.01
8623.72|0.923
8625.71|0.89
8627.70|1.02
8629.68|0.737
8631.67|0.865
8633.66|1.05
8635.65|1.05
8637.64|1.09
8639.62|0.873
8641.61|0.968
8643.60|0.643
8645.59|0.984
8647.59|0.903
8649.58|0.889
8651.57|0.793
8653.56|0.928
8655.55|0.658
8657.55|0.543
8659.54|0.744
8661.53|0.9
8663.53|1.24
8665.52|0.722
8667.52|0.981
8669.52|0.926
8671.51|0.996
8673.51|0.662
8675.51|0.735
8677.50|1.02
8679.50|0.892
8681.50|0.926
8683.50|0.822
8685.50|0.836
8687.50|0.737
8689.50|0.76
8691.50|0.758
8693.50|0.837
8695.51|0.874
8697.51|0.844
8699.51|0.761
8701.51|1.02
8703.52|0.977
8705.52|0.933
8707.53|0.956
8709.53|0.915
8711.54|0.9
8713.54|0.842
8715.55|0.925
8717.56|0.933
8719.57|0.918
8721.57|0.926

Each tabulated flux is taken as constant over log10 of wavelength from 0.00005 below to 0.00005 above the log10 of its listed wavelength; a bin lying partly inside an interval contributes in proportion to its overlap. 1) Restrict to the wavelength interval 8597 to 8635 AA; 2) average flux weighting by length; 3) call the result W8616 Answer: 0.882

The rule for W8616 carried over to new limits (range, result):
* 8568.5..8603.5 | 0.865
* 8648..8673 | 0.857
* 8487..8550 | 0.868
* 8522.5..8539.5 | 0.851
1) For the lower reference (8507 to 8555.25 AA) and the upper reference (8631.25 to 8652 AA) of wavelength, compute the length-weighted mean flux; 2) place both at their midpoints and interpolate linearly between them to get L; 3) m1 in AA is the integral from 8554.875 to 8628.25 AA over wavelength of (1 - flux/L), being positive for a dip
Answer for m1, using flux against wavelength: 1.4 AA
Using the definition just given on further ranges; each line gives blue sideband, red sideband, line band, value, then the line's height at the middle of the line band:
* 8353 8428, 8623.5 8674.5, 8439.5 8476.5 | 1.17 AA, 0.853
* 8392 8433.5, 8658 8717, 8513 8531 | 1.54 AA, 0.891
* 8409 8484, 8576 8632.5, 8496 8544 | 0.83 AA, 0.874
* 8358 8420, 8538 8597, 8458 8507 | 0.85 AA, 0.868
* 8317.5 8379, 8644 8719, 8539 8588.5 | -1.39 AA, 0.852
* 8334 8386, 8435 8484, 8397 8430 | -3.39 AA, 0.823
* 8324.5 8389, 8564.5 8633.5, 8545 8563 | -0.63 AA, 0.864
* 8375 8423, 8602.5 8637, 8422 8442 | -1.25 AA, 0.871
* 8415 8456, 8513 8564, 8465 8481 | 2.22 AA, 0.895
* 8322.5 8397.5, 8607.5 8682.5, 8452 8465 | 0.13 AA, 0.842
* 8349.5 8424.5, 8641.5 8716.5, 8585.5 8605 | -0.39 AA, 0.854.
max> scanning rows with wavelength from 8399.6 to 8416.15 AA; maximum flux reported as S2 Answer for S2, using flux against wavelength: 1.06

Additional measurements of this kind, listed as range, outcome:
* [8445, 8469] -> 0.938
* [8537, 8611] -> 1.01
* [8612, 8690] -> 1.24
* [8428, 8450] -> 1.05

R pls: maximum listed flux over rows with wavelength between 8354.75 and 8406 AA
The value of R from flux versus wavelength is 0.976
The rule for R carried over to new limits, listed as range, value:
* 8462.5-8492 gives 0.941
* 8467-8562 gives 1.1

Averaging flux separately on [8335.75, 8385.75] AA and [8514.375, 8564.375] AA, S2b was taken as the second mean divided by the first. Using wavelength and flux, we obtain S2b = 1.07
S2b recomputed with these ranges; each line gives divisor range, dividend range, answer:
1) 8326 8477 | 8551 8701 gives 1.03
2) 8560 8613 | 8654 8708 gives 0.99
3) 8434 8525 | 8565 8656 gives 1.04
